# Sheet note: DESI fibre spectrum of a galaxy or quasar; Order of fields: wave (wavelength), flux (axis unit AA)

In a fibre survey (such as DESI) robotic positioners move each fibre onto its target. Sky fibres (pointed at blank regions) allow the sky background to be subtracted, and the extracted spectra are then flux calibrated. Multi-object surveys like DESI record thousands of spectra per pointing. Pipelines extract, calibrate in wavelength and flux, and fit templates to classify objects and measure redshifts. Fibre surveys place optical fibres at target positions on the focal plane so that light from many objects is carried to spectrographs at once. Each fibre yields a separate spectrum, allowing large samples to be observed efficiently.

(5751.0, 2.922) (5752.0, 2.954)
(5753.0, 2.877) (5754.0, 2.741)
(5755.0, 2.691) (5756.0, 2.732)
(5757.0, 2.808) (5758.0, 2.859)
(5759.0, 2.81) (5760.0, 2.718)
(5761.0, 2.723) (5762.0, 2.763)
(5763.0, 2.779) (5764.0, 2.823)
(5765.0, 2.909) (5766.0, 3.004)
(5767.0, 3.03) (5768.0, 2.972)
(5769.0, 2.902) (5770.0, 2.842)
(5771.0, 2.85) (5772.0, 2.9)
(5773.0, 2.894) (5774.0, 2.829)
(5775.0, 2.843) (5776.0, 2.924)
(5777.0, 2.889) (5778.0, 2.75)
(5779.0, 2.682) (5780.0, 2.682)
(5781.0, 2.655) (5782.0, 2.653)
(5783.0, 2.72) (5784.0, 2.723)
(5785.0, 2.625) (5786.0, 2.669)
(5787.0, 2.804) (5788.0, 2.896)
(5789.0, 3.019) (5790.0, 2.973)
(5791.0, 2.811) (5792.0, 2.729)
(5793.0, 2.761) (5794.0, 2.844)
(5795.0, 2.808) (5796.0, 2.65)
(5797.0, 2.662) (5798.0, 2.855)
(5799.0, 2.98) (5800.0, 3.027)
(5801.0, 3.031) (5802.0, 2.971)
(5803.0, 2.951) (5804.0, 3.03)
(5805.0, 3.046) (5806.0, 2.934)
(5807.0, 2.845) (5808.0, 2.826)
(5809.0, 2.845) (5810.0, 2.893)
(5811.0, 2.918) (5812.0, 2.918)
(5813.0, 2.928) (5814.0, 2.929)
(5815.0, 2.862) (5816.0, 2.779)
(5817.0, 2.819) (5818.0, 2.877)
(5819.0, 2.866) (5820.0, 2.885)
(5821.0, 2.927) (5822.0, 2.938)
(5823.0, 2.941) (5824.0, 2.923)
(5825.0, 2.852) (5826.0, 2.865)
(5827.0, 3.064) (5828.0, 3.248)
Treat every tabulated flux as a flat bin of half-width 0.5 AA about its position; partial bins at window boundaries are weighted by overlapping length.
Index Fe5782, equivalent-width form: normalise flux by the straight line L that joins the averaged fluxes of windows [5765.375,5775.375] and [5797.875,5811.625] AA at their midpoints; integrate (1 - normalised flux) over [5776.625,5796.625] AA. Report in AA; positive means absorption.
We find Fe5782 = 1.1 AA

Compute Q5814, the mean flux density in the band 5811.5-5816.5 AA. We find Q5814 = 2.88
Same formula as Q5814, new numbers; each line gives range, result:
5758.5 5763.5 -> 2.76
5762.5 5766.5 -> 2.88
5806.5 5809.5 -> 2.84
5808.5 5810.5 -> 2.87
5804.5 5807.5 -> 2.94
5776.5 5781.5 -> 2.73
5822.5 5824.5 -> 2.93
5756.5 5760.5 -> 2.8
